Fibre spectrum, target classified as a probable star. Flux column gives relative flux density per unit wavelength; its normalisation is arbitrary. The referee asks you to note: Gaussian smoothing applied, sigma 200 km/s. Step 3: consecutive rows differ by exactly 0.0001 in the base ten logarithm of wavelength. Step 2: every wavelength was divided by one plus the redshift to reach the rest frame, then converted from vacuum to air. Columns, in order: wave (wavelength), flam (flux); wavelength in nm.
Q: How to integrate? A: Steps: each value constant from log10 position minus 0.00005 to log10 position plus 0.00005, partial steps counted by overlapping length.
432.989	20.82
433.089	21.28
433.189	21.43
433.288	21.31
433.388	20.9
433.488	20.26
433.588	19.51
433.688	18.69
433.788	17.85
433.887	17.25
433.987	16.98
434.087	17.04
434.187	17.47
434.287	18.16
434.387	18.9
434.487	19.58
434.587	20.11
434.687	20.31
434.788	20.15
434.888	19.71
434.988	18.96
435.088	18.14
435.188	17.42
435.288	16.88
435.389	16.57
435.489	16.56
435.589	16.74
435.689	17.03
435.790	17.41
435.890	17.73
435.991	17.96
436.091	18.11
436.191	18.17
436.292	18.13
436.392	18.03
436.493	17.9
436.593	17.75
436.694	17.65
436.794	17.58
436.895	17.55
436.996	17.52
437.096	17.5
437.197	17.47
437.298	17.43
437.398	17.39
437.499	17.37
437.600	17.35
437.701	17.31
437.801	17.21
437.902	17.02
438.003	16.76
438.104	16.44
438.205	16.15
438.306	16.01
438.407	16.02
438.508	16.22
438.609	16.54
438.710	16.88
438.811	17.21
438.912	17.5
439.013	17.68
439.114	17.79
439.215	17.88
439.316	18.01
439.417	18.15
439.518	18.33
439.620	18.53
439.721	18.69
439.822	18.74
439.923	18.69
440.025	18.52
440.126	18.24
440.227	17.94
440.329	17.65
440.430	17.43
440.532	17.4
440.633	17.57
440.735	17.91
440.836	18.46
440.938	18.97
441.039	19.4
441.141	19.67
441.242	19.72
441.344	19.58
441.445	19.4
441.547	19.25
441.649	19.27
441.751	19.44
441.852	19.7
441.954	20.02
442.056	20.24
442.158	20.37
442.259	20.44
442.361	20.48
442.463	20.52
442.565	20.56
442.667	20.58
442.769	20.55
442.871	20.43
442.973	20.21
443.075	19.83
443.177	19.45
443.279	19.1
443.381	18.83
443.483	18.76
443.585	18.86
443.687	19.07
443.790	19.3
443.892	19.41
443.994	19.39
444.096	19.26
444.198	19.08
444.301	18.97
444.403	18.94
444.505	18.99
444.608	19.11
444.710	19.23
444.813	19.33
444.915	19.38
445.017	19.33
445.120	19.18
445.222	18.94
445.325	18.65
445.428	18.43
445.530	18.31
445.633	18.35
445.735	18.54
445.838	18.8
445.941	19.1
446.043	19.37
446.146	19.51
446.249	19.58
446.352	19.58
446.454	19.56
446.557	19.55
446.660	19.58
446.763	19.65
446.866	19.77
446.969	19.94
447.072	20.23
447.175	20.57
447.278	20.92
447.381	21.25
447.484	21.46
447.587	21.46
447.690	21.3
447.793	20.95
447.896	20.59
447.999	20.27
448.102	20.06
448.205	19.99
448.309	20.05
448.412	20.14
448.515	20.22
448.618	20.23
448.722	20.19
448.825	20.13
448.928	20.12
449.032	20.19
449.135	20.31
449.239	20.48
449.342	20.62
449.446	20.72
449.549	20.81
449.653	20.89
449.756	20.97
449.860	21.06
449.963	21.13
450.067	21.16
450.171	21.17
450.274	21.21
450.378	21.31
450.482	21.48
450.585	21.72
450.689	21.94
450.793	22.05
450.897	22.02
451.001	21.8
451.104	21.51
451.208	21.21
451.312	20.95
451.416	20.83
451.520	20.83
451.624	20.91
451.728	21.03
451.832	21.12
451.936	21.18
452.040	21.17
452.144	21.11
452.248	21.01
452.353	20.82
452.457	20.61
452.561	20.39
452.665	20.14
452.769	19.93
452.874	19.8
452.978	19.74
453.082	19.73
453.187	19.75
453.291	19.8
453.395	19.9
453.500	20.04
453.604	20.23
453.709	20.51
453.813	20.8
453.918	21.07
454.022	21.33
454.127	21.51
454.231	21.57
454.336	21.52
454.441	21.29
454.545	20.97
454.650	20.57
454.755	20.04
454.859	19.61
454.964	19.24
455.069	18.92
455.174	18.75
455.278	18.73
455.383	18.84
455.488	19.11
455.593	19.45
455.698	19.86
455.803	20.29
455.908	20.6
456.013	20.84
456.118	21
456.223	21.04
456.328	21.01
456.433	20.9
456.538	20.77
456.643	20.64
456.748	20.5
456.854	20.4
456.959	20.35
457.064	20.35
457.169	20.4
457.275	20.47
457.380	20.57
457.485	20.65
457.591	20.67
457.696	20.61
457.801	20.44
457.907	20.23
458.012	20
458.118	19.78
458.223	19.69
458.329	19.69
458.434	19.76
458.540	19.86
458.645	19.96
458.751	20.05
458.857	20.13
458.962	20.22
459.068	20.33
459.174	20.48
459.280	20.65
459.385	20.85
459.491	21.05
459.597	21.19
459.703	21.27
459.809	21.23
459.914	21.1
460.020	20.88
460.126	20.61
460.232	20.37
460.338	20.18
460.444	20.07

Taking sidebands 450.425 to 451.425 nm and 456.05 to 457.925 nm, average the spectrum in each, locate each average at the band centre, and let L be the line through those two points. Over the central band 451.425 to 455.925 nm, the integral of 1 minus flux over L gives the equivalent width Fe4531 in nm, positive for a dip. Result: 0.18 nm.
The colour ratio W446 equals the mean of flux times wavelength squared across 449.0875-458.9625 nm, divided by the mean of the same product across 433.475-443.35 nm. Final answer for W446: 1.2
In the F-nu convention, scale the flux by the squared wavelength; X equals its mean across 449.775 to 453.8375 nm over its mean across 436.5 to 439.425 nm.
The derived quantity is 1.29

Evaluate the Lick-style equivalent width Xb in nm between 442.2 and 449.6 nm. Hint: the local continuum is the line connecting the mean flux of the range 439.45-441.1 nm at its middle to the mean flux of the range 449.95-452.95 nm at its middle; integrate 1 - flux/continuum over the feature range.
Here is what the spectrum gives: -0.04 nm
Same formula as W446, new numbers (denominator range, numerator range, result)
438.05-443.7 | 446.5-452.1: 1.16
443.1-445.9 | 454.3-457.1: 1.12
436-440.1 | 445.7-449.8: 1.20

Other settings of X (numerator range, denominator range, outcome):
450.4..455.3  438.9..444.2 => 1.14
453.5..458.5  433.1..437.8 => 1.22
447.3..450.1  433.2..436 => 1.19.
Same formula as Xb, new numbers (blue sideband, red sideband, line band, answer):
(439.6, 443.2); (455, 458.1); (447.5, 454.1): -0.29 nm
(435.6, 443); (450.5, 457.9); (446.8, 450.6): -0.18 nm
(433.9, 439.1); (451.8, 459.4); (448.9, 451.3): -0.20 nm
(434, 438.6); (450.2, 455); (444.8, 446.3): 0.04 nm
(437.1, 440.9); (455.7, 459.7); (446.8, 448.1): -0.13 nm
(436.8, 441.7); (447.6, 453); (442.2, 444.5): -0.09 nm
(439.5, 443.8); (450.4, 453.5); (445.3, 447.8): 0.03 nm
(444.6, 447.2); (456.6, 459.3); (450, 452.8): -0.20 nm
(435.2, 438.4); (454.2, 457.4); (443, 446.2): -0.10 nm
